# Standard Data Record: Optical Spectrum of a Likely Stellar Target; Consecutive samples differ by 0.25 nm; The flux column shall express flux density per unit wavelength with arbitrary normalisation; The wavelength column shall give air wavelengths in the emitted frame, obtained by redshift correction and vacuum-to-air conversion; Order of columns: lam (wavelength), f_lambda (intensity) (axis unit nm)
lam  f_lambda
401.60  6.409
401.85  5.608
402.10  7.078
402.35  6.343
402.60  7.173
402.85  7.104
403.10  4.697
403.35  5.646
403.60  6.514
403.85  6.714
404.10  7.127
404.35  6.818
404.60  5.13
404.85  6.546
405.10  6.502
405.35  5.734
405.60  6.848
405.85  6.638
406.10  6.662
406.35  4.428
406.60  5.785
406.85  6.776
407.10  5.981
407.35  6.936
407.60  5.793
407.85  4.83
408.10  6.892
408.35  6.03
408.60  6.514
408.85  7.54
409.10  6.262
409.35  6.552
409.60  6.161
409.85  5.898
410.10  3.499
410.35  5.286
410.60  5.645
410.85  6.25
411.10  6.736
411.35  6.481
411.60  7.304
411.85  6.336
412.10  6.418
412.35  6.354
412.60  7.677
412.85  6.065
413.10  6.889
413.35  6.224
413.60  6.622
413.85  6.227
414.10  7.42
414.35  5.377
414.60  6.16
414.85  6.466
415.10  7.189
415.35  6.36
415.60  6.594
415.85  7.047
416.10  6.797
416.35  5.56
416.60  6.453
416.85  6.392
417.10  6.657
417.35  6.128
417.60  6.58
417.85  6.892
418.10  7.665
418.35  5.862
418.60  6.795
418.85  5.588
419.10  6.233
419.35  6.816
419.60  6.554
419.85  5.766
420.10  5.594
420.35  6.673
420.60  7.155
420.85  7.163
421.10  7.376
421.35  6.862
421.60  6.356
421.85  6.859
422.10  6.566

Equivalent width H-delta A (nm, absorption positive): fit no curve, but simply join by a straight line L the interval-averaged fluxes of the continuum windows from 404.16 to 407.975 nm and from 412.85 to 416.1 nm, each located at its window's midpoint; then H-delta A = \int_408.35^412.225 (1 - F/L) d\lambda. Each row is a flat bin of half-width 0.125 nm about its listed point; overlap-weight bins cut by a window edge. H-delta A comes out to 0.085 nm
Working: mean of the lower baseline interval 6.11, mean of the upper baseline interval 6.54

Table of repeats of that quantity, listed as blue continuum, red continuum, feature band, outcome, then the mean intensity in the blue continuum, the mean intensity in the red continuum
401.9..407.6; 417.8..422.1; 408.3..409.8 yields -0.027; 6.31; 6.59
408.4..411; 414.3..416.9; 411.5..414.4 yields -0.177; 5.97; 6.43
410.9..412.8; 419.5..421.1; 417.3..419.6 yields 0.023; 6.71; 6.55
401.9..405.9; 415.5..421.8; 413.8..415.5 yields 0.009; 6.39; 6.55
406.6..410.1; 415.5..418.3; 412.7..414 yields -0.004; 6.2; 6.6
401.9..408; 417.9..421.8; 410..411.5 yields 0.155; 6.24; 6.58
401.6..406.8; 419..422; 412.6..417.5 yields 0.012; 6.27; 6.62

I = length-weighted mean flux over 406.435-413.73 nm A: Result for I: 6.26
